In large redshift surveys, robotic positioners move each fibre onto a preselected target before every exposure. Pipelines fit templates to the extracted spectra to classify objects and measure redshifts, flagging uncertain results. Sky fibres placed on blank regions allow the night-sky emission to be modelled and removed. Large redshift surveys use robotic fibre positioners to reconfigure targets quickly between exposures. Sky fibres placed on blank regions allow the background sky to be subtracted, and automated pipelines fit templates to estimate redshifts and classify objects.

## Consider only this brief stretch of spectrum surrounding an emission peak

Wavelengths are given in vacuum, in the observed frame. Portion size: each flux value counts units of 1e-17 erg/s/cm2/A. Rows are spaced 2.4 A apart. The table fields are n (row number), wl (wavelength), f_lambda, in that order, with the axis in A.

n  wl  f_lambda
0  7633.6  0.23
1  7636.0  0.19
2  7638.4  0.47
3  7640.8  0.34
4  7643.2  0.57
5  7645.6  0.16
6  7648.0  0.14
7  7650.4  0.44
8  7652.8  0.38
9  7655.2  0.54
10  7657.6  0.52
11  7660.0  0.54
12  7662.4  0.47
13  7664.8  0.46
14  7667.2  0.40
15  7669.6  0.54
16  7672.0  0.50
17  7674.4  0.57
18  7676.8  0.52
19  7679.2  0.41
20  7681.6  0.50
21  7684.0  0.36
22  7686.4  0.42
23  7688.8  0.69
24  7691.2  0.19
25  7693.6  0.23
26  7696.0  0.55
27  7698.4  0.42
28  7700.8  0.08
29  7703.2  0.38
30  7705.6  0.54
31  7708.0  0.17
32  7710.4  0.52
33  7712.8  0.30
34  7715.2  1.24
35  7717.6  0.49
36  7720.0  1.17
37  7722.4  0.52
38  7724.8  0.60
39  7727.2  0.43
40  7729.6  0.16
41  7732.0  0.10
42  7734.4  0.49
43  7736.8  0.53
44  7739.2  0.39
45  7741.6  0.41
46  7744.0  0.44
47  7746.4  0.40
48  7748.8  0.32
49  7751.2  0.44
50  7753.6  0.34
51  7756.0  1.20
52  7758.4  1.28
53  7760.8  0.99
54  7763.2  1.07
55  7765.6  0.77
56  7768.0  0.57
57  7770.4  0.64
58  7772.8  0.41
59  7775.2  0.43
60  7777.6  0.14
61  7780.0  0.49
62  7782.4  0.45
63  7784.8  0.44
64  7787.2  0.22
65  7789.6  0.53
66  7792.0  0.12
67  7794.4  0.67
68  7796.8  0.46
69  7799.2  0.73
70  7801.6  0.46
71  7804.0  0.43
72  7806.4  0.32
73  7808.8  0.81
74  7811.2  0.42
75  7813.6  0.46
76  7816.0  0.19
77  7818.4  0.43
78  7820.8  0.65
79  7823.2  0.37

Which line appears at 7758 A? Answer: H-beta 4861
